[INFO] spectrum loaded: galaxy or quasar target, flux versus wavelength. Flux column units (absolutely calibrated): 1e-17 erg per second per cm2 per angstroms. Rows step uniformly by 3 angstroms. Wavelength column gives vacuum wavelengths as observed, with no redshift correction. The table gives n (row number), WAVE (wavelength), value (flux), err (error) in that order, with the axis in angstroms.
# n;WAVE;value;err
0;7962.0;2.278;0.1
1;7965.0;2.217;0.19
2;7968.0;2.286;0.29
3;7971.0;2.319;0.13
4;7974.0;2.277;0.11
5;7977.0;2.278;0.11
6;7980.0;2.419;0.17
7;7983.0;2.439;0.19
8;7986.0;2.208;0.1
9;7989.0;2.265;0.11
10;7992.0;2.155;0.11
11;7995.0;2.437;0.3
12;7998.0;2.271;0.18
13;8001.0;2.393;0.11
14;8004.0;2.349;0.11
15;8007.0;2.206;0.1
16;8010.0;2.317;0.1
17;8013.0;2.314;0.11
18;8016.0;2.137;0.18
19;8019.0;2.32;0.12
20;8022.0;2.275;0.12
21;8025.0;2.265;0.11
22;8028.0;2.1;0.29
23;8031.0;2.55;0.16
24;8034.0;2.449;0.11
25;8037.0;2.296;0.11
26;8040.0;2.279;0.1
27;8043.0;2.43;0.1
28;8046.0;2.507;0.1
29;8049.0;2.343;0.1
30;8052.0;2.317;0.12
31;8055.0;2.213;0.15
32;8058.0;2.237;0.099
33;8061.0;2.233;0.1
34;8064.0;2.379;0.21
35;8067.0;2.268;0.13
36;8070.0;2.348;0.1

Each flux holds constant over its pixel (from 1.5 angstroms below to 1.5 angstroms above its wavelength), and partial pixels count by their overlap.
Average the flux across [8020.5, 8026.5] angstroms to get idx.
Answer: 2.27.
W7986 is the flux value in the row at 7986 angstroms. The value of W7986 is 2.208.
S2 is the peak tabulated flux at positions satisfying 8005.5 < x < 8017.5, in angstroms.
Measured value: 2.317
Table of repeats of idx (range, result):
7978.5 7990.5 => 2.33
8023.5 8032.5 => 2.3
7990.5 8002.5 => 2.31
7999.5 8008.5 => 2.32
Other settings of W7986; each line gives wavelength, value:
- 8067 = 2.268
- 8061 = 2.233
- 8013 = 2.314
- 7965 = 2.217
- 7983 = 2.439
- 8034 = 2.449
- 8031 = 2.55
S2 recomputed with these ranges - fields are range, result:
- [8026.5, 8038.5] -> 2.55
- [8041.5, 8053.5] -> 2.507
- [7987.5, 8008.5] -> 2.437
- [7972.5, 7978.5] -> 2.278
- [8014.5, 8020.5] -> 2.32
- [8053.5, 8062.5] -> 2.237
